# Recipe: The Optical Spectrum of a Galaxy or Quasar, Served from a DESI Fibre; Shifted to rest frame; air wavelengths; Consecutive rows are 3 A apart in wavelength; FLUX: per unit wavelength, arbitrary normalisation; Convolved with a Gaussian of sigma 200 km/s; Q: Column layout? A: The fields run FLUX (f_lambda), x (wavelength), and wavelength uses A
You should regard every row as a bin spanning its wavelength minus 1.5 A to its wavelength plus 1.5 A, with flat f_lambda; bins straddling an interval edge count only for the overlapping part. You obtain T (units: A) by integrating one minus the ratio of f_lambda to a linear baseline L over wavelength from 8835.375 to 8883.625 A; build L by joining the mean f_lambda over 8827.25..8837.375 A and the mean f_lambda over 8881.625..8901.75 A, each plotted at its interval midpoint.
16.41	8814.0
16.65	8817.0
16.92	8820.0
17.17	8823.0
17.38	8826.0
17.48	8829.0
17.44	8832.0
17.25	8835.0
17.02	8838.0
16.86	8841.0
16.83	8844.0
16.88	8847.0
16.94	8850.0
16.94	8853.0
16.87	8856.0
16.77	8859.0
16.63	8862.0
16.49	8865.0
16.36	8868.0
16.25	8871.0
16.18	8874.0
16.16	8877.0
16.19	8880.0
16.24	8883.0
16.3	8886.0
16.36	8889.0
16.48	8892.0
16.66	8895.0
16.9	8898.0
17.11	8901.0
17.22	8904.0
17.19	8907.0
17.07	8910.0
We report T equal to 1.1 A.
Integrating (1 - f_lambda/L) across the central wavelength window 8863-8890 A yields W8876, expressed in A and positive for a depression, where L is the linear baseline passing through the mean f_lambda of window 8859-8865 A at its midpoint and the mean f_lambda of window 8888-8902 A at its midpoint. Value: 0.6 A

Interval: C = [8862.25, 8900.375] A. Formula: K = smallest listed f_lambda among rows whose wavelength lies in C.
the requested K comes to 16.16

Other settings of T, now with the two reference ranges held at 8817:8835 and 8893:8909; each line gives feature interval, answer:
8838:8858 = 0.3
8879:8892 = 0.6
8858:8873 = 0.5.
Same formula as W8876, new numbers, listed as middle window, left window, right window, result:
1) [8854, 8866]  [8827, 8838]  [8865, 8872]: -0.1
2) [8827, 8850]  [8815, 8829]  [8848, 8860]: -0.2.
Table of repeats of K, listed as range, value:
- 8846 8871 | 16.25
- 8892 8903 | 16.48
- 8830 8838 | 17.02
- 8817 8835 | 16.65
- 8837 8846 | 16.83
